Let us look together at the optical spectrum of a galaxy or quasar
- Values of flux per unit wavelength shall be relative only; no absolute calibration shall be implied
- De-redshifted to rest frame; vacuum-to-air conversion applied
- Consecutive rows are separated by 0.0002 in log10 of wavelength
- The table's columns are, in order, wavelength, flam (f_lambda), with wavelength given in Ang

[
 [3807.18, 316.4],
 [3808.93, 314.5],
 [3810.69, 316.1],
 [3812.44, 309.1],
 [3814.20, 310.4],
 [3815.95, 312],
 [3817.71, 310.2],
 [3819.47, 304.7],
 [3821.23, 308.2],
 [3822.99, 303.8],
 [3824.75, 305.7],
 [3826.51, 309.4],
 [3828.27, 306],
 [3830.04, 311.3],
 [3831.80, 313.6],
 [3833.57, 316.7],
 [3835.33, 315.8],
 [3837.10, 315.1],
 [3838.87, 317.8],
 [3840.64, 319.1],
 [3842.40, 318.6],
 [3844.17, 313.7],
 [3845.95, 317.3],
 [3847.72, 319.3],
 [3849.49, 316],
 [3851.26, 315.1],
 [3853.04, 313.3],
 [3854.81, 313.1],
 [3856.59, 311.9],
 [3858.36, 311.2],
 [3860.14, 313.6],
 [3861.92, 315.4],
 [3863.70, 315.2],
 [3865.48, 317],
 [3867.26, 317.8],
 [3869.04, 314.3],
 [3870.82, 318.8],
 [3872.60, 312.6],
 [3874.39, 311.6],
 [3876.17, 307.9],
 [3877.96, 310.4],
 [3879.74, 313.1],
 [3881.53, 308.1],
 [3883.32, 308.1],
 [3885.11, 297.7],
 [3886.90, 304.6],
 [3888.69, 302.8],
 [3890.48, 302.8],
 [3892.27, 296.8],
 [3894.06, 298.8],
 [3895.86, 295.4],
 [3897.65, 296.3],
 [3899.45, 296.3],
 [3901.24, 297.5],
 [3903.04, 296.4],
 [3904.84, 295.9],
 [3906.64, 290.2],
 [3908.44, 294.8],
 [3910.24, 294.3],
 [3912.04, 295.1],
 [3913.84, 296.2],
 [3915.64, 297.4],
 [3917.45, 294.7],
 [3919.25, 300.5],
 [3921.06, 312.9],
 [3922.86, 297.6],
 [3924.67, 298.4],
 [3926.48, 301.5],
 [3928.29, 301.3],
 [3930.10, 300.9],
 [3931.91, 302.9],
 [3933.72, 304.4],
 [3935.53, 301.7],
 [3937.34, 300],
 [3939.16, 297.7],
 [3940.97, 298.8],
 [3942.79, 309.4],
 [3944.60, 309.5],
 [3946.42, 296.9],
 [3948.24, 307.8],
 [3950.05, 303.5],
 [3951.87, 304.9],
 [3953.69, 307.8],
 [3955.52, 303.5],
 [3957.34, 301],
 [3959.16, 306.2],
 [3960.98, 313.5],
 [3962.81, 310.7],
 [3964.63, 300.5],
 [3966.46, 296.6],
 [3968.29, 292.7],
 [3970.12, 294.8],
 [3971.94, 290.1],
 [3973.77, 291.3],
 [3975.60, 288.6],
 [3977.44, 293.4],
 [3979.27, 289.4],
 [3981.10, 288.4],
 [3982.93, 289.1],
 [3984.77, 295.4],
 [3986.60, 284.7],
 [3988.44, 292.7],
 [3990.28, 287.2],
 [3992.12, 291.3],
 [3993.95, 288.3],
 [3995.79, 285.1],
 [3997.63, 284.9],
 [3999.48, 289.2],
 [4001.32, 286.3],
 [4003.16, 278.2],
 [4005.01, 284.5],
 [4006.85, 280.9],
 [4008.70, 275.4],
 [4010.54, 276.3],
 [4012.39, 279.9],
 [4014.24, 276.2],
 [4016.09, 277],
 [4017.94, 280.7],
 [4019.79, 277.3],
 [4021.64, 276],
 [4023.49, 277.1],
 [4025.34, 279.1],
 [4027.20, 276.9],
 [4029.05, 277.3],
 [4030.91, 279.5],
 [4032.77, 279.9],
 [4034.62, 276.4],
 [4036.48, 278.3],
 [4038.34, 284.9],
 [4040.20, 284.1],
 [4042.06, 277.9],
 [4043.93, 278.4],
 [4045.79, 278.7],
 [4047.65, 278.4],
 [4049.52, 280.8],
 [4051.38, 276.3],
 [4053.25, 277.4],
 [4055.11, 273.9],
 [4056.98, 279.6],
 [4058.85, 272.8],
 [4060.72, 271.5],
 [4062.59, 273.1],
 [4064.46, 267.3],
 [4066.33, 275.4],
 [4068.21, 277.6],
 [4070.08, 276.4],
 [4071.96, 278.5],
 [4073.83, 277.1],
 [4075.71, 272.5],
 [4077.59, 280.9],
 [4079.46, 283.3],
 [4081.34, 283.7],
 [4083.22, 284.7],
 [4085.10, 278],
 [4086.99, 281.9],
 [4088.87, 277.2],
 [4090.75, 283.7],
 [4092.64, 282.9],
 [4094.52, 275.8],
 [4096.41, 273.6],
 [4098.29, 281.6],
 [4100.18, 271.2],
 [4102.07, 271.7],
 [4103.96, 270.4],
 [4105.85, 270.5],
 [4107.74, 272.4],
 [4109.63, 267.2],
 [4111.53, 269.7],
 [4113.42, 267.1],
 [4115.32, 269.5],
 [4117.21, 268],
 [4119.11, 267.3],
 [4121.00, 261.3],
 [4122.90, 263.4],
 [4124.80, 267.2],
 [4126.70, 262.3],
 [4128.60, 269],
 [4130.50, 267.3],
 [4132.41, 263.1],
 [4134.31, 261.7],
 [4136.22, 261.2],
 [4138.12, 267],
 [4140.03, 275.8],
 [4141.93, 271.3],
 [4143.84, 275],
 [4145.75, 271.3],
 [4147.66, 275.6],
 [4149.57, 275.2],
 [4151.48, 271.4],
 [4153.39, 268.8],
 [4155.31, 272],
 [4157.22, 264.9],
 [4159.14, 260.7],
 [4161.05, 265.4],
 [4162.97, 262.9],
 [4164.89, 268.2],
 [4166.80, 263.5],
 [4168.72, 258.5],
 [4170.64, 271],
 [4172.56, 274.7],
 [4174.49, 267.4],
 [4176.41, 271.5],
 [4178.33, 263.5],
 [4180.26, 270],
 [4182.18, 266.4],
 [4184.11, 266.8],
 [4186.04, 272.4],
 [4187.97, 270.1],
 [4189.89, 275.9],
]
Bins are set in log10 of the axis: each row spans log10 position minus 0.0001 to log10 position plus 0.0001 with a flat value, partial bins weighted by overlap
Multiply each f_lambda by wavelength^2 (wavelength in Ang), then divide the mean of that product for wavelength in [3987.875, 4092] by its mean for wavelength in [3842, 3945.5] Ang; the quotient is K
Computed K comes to 0.99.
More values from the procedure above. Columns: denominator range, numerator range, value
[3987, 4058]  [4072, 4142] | 1.01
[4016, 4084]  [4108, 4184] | 1.01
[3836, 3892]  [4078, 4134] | 0.98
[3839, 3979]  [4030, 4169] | 0.99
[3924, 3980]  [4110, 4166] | 0.98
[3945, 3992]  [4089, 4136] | 0.98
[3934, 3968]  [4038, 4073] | 0.96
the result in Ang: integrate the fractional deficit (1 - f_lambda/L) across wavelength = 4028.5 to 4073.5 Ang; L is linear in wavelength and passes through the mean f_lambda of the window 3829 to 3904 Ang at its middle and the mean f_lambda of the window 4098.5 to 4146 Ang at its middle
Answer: 0.4 Ang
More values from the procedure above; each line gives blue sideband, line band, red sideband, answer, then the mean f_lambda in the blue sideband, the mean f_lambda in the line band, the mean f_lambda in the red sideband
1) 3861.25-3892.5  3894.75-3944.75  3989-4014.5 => 0.3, 310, 299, 283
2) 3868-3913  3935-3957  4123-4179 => -0.6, 302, 303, 268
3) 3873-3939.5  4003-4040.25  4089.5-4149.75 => 0.7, 301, 279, 270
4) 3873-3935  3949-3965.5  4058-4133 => -0.7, 301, 306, 273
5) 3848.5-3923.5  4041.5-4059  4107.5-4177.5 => 0.2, 305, 278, 268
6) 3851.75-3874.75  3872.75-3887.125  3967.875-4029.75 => 0.1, 314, 308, 285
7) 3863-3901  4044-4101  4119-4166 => 0.1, 307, 278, 268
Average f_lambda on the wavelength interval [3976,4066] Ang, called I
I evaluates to 281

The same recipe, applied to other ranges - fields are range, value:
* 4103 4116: 269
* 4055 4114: 276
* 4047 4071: 275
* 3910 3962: 302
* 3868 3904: 305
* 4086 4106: 277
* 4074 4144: 272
